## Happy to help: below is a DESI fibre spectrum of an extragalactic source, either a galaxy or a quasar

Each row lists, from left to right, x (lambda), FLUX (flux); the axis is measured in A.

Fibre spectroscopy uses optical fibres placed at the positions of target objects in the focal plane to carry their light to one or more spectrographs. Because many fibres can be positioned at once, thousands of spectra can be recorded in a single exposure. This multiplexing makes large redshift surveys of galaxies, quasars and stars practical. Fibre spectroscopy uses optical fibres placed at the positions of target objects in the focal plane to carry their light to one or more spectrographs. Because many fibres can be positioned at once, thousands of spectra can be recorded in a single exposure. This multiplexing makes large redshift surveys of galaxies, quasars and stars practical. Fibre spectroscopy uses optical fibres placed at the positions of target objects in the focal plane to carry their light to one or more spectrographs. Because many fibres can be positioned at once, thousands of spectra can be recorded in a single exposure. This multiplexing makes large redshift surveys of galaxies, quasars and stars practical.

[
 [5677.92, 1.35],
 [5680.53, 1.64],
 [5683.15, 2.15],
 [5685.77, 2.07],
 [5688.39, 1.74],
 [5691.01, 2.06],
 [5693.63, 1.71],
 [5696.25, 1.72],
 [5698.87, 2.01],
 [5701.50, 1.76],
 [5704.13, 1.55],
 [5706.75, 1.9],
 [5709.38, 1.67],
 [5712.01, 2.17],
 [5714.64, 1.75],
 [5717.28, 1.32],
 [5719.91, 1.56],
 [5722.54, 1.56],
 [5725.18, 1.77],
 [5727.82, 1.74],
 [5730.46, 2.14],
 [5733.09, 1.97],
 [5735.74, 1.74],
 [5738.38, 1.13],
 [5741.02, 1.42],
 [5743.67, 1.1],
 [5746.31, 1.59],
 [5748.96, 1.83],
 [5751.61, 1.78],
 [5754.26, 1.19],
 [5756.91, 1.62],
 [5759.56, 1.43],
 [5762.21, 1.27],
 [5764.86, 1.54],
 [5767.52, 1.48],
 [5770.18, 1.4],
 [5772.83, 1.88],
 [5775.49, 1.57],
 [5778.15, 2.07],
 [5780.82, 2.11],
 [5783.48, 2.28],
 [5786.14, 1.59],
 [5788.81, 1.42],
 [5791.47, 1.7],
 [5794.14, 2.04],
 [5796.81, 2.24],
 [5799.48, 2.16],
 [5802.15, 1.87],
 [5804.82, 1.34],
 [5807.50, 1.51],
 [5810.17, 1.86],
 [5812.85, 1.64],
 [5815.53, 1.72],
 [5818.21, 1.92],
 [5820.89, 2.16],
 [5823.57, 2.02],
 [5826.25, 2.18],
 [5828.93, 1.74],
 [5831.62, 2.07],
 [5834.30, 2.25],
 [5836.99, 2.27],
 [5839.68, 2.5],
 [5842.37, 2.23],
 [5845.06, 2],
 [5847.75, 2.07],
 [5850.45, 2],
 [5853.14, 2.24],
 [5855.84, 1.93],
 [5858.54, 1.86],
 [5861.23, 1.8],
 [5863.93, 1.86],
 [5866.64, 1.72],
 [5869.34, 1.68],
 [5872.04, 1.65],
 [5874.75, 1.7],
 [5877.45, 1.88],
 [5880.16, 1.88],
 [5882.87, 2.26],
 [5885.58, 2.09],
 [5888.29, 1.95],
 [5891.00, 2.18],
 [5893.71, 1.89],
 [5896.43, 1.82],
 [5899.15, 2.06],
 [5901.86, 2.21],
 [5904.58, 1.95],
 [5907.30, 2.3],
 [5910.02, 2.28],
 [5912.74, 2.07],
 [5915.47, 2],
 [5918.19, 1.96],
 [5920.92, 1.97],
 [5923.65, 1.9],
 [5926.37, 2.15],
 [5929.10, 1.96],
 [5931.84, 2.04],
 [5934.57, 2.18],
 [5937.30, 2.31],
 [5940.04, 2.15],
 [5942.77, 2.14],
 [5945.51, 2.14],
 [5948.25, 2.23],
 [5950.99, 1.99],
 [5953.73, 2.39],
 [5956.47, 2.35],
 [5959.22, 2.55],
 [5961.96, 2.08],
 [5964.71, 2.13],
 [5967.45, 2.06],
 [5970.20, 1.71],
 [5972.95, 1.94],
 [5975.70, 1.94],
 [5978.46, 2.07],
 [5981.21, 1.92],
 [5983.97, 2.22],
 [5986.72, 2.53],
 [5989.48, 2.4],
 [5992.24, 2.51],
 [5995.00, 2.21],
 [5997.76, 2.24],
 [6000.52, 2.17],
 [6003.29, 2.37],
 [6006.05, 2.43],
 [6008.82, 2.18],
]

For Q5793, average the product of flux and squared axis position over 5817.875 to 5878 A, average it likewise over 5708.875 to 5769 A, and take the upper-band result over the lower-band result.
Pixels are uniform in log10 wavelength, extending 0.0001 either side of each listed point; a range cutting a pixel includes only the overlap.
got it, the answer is 1.3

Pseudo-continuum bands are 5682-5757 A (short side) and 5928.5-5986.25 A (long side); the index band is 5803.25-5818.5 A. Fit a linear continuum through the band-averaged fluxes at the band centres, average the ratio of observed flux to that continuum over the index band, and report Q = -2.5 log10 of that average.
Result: 0.138 mag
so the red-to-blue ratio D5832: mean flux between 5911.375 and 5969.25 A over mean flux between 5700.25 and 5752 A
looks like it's 1.27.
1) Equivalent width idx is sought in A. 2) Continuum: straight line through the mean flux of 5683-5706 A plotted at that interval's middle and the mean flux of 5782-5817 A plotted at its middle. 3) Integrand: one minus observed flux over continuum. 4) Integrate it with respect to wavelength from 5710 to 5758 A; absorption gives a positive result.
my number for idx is 5.2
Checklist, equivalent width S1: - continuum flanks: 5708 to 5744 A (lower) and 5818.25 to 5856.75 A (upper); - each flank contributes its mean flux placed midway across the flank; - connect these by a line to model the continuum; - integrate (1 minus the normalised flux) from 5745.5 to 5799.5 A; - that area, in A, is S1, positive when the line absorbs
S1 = 4.1 A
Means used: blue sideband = 1.66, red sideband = 2.11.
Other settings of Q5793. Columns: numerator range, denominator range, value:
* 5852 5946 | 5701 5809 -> 1.25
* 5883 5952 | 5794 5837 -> 1.12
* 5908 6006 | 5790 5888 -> 1.15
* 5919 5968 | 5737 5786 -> 1.43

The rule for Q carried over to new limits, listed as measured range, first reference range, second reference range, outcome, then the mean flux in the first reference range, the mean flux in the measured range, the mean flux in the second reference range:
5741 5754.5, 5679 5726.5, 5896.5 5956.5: 0.216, 1.78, 1.51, 2.11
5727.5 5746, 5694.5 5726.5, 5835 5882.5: 0.110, 1.73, 1.6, 1.97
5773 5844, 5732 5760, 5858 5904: -0.139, 1.53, 1.94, 1.91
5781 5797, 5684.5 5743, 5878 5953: -0.002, 1.74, 1.87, 2.08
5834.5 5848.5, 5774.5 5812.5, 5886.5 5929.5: -0.157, 1.84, 2.22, 2.04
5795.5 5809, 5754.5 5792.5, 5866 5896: -0.064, 1.66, 1.82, 1.9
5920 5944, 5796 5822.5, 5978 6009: 0.021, 1.84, 2.09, 2.28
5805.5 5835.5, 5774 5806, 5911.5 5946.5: 0.007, 1.87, 1.9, 2.07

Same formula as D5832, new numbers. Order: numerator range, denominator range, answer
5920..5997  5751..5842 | 1.18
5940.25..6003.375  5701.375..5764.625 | 1.35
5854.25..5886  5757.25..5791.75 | 1.11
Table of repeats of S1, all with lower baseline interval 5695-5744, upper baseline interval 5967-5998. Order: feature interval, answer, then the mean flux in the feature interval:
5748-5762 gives 1.7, 1.54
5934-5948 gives -0.8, 2.19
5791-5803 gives -1.3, 2.03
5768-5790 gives 0.2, 1.78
